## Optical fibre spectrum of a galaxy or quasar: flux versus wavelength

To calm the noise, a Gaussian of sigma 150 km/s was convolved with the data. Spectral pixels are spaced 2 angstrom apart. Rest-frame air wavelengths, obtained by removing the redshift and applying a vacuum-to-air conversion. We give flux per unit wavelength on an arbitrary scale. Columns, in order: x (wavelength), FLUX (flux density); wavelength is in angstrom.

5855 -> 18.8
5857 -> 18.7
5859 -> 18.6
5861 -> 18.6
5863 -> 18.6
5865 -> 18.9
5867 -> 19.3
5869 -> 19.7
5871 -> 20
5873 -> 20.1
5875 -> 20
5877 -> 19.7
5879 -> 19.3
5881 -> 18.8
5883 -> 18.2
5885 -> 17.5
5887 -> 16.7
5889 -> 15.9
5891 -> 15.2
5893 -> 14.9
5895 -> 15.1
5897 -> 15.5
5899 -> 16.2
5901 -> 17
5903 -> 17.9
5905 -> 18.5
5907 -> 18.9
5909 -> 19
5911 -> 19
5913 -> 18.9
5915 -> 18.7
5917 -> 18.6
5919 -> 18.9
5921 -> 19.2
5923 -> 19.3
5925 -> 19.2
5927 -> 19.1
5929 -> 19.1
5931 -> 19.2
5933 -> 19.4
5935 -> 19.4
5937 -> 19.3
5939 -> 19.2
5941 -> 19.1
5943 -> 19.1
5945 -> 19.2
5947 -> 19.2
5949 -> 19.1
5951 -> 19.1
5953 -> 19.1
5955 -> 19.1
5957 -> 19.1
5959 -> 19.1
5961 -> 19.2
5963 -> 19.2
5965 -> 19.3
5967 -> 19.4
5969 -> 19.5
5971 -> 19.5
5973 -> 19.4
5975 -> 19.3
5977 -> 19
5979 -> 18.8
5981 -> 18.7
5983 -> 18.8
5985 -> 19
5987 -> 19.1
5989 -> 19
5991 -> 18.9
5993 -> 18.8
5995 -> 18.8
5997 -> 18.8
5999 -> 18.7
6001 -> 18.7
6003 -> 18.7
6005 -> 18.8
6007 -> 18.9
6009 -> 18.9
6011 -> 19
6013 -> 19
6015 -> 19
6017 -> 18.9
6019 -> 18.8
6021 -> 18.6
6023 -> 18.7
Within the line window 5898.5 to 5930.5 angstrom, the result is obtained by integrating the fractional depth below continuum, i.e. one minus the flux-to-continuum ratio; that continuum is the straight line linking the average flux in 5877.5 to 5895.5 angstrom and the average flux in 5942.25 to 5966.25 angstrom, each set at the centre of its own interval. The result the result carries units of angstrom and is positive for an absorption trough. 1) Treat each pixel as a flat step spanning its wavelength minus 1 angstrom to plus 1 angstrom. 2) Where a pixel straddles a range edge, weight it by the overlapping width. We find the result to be -1.4 angstrom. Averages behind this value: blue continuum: 17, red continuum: 19.2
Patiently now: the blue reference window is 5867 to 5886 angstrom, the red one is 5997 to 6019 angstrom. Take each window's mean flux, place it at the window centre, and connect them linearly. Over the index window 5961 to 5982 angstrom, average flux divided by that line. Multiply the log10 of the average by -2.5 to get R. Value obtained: -0.01 mag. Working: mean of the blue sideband 19.3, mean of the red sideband 18.9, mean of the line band 19.2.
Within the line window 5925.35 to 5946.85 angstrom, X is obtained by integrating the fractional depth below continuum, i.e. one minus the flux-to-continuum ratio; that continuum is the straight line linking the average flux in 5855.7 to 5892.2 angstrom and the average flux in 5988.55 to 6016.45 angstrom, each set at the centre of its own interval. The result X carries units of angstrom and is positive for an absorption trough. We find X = -0.6 angstrom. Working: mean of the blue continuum 18.5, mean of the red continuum 18.9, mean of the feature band 19.2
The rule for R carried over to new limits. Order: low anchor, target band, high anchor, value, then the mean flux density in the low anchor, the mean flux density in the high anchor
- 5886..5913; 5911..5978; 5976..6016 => -0.077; 17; 18.9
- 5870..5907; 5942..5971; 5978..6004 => -0.045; 17.6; 18.8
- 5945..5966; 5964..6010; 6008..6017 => 0.003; 19.2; 19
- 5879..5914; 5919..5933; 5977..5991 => -0.078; 17.3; 18.9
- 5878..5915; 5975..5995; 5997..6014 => -0.020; 17.4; 18.8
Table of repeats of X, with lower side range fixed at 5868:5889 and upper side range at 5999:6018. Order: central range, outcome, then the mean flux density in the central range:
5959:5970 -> -0.25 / 19.3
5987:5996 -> -0.02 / 18.9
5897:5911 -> 0.77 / 17.8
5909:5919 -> 0.01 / 18.8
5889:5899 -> 1.86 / 15.3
